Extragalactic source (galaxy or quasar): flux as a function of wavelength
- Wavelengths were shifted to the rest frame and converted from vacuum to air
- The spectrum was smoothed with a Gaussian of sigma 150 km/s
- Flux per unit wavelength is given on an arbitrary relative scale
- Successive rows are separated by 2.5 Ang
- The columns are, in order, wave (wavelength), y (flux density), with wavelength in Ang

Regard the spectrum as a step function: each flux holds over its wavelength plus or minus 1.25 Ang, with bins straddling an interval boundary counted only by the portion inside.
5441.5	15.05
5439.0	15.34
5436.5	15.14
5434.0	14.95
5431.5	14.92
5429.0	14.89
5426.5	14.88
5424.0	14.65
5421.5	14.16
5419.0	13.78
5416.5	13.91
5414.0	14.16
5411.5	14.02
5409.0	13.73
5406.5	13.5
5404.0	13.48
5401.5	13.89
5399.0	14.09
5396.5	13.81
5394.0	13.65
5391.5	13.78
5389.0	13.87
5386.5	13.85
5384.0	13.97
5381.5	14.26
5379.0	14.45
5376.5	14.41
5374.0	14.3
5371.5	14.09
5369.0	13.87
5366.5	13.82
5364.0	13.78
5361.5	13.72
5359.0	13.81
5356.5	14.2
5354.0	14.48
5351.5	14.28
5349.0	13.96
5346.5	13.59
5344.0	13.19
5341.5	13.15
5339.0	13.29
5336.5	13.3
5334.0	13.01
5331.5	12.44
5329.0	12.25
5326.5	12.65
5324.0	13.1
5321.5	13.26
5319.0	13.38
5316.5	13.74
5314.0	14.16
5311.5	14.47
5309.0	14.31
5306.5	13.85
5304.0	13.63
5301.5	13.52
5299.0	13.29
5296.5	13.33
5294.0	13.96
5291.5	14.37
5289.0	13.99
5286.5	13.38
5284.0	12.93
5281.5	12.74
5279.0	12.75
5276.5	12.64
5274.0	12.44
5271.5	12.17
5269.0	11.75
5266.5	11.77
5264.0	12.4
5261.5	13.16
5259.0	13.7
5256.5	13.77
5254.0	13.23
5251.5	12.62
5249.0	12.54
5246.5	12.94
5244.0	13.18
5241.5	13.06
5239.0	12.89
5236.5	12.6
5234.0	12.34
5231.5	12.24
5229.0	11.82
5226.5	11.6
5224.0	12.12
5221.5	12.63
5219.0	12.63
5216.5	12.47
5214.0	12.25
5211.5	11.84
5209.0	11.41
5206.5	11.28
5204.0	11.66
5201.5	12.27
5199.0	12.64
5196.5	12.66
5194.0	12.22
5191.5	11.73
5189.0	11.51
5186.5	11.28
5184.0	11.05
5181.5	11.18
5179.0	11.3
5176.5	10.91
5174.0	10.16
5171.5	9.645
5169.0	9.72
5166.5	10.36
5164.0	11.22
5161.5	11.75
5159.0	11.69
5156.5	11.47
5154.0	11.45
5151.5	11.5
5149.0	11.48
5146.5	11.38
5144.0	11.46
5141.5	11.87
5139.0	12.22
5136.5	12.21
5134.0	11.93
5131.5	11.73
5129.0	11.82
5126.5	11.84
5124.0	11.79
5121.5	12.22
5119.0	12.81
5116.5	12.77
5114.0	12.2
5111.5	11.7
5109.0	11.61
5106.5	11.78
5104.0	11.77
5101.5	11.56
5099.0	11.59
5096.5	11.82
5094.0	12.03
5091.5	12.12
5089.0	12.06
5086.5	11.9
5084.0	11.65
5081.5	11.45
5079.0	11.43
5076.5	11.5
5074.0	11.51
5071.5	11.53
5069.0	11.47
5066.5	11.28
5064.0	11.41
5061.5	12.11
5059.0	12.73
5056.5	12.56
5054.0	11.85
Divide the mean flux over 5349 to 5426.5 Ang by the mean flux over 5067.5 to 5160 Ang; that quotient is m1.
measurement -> 1.2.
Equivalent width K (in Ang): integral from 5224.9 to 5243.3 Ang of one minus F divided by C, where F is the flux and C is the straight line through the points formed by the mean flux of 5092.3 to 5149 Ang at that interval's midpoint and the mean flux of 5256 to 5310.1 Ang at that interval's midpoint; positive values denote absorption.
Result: 0.6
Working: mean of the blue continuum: 11.9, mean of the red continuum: 13.2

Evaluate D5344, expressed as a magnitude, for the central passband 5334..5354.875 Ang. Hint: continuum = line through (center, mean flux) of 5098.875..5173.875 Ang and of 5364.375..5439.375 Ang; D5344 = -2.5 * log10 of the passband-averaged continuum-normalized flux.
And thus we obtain 0.00 mag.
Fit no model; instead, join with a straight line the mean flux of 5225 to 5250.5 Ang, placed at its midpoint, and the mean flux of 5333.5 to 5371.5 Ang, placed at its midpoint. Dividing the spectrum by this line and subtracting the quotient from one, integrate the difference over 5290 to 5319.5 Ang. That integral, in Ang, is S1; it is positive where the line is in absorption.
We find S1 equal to -1.4 Ang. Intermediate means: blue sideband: 12.5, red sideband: 13.7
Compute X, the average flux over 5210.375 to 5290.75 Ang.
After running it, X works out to 12.7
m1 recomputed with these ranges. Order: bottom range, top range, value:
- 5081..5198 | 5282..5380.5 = 1.18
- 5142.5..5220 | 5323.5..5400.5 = 1.19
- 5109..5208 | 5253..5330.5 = 1.14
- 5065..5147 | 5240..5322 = 1.12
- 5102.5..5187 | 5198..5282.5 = 1.08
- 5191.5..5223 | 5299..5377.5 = 1.12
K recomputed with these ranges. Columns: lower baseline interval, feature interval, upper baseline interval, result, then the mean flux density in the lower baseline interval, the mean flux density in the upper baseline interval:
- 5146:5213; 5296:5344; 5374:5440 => -0.9 Ang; 11.4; 14.2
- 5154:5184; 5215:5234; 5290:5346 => -0.6 Ang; 10.9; 13.4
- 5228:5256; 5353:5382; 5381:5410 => -1.0 Ang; 12.7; 13.8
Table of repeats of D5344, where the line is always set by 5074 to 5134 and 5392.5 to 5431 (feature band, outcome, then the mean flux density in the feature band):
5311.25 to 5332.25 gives 0.01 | 13.2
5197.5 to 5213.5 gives 0.06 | 11.9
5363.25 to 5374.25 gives -0.02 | 14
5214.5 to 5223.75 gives 0.02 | 12.5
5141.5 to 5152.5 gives 0.06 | 11.5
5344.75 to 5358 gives -0.03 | 14.1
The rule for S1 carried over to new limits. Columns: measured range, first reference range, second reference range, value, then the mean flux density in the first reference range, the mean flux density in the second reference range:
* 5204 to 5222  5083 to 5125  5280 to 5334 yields 1.05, 12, 13.5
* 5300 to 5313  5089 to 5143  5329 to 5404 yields -0.59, 12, 13.8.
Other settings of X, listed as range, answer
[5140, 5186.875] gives 11.1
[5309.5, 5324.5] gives 13.7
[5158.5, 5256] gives 11.9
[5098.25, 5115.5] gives 11.8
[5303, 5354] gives 13.5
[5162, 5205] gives 11.3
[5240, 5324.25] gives 13.2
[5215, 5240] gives 12.3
